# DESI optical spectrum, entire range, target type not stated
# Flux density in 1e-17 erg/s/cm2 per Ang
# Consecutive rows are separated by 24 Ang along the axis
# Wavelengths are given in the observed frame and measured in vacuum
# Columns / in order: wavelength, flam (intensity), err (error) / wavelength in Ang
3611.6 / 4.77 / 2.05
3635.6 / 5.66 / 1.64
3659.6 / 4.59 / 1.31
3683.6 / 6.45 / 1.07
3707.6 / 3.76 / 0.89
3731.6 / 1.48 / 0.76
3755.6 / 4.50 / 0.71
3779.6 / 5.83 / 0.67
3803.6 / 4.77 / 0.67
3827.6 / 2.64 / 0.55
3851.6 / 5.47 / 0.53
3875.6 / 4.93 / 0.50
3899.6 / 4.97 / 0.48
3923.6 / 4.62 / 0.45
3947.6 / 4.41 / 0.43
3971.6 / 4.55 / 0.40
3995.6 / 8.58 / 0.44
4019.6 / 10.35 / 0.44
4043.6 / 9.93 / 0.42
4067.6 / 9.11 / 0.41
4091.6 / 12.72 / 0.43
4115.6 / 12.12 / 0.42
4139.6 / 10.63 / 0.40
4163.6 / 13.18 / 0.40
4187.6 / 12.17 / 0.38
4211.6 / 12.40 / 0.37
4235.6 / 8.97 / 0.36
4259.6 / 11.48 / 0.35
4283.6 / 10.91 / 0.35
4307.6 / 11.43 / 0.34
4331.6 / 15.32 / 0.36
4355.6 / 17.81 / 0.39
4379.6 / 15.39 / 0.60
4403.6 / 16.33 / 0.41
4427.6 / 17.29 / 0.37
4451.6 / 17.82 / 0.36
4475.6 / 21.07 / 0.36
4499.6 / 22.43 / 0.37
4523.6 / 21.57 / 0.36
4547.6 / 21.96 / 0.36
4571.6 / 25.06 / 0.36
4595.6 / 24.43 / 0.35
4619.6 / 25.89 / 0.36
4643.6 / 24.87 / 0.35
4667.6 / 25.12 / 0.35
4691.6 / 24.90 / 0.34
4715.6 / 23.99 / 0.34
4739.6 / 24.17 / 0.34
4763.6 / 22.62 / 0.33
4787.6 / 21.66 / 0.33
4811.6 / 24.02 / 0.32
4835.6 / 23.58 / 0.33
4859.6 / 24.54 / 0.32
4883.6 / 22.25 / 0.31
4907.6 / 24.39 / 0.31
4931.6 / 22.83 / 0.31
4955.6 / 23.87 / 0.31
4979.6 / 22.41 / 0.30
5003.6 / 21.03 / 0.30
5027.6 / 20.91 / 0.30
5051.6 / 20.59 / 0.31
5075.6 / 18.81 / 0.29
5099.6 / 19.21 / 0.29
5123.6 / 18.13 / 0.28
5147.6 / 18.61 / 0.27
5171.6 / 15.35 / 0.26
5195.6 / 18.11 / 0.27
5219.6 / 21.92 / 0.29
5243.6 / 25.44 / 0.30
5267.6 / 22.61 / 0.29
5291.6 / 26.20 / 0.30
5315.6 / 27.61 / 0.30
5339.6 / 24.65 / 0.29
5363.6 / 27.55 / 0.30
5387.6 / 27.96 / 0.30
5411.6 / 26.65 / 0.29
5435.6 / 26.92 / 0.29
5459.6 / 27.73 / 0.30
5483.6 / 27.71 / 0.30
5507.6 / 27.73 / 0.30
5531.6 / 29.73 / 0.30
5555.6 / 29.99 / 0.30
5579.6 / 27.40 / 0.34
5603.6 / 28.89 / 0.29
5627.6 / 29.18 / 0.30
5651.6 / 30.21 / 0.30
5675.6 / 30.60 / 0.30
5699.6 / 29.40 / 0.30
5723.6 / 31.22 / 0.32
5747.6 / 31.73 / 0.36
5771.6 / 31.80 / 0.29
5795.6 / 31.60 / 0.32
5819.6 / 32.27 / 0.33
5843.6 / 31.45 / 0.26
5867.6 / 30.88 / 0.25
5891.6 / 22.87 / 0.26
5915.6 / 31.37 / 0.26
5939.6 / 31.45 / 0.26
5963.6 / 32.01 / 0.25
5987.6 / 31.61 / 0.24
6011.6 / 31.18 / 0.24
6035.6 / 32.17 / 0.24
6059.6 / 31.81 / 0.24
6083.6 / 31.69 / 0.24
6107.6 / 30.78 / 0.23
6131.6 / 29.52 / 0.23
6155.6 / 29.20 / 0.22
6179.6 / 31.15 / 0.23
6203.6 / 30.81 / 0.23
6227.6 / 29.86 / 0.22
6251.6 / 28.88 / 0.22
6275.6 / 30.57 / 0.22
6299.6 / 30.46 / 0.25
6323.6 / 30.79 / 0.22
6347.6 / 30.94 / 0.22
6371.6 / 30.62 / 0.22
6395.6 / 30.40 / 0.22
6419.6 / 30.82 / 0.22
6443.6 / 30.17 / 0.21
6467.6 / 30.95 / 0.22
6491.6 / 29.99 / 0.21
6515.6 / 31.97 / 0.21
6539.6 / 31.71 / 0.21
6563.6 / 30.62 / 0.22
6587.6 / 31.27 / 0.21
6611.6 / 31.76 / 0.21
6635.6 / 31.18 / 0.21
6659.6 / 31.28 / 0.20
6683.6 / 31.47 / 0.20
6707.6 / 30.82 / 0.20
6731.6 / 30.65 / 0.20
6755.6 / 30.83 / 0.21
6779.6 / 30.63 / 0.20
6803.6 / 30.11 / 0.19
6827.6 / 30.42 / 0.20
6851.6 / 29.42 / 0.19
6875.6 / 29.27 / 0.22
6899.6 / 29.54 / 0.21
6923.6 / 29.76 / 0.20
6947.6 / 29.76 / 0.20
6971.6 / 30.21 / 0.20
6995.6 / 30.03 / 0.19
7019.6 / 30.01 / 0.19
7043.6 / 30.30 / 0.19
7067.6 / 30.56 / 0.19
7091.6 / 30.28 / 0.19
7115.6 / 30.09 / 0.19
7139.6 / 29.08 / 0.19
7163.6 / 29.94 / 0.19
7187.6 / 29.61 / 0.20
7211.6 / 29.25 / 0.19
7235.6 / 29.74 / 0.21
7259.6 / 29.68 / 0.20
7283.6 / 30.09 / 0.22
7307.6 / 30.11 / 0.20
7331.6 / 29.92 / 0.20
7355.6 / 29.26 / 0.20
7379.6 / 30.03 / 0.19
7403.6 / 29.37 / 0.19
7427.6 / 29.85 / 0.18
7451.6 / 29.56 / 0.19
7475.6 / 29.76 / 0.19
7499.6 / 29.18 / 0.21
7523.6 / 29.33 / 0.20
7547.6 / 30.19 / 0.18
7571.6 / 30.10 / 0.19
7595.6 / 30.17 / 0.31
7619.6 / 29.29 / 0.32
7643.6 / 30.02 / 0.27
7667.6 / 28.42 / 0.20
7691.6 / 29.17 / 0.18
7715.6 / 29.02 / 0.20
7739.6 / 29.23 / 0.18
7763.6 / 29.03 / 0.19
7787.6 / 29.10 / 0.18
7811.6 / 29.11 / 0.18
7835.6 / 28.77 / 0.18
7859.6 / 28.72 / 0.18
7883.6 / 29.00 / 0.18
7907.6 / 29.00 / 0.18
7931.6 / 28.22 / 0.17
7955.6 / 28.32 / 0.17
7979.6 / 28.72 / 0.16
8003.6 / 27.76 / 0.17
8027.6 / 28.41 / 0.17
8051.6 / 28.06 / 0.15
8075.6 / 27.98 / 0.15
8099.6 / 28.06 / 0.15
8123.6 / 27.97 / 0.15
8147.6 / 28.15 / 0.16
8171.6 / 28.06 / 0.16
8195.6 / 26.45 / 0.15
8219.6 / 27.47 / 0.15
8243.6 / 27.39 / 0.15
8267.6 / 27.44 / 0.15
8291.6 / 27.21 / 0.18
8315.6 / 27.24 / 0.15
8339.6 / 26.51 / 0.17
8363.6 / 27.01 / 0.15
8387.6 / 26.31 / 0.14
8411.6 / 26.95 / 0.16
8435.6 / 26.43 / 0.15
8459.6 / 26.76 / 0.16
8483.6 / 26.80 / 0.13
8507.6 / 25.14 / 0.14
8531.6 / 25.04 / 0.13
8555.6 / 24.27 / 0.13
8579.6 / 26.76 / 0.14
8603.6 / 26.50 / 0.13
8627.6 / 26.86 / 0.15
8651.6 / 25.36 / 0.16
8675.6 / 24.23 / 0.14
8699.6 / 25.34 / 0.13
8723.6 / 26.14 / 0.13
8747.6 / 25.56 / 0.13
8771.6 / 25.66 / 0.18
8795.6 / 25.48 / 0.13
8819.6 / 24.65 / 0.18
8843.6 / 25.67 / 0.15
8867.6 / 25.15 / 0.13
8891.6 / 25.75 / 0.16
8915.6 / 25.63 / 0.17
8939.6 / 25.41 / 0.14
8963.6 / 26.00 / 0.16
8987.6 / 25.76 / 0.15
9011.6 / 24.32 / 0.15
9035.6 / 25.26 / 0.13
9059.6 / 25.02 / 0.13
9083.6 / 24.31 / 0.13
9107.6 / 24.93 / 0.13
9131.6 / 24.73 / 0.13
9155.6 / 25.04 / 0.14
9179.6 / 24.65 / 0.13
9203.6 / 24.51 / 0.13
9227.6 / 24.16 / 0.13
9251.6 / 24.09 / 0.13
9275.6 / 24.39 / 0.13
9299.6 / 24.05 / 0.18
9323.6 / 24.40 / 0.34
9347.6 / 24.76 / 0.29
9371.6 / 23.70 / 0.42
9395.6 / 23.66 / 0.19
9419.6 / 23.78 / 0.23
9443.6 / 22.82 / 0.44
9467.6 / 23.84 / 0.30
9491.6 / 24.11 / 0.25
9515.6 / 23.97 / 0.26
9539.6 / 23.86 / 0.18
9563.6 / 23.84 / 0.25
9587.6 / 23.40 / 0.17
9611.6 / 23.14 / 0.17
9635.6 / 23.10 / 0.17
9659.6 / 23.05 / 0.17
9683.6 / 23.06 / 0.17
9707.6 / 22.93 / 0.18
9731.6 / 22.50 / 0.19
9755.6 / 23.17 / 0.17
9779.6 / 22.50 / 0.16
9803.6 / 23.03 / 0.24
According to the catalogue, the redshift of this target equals 0.000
